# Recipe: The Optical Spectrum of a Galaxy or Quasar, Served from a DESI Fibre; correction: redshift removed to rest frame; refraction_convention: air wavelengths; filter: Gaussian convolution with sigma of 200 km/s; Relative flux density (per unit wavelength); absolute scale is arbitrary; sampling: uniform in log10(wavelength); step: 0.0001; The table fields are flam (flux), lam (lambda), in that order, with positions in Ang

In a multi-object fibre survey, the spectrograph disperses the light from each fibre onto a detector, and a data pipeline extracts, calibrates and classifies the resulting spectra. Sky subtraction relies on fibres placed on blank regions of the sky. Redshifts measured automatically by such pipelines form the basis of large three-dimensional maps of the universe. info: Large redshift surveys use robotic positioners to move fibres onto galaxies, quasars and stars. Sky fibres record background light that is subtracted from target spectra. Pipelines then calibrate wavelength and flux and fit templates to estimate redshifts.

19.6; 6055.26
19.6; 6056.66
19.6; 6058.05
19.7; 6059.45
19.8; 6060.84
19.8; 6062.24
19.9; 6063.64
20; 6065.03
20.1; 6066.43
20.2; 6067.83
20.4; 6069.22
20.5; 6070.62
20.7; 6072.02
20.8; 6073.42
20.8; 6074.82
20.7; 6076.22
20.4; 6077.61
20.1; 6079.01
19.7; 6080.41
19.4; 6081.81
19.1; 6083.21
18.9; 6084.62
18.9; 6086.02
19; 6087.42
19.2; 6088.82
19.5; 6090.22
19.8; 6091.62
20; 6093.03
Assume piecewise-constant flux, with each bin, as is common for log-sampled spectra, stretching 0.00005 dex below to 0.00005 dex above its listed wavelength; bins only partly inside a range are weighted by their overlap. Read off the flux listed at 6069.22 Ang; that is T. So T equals 20.4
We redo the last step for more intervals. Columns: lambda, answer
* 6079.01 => 20.1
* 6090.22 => 19.5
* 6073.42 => 20.8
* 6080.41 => 19.7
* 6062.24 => 19.8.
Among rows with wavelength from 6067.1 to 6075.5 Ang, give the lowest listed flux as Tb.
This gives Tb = 20.2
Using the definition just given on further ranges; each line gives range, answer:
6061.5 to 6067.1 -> 19.8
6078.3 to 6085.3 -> 18.9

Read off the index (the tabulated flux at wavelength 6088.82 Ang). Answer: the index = 19.2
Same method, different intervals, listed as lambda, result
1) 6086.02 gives 18.9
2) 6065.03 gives 20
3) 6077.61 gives 20.4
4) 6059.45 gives 19.7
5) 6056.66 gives 19.6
